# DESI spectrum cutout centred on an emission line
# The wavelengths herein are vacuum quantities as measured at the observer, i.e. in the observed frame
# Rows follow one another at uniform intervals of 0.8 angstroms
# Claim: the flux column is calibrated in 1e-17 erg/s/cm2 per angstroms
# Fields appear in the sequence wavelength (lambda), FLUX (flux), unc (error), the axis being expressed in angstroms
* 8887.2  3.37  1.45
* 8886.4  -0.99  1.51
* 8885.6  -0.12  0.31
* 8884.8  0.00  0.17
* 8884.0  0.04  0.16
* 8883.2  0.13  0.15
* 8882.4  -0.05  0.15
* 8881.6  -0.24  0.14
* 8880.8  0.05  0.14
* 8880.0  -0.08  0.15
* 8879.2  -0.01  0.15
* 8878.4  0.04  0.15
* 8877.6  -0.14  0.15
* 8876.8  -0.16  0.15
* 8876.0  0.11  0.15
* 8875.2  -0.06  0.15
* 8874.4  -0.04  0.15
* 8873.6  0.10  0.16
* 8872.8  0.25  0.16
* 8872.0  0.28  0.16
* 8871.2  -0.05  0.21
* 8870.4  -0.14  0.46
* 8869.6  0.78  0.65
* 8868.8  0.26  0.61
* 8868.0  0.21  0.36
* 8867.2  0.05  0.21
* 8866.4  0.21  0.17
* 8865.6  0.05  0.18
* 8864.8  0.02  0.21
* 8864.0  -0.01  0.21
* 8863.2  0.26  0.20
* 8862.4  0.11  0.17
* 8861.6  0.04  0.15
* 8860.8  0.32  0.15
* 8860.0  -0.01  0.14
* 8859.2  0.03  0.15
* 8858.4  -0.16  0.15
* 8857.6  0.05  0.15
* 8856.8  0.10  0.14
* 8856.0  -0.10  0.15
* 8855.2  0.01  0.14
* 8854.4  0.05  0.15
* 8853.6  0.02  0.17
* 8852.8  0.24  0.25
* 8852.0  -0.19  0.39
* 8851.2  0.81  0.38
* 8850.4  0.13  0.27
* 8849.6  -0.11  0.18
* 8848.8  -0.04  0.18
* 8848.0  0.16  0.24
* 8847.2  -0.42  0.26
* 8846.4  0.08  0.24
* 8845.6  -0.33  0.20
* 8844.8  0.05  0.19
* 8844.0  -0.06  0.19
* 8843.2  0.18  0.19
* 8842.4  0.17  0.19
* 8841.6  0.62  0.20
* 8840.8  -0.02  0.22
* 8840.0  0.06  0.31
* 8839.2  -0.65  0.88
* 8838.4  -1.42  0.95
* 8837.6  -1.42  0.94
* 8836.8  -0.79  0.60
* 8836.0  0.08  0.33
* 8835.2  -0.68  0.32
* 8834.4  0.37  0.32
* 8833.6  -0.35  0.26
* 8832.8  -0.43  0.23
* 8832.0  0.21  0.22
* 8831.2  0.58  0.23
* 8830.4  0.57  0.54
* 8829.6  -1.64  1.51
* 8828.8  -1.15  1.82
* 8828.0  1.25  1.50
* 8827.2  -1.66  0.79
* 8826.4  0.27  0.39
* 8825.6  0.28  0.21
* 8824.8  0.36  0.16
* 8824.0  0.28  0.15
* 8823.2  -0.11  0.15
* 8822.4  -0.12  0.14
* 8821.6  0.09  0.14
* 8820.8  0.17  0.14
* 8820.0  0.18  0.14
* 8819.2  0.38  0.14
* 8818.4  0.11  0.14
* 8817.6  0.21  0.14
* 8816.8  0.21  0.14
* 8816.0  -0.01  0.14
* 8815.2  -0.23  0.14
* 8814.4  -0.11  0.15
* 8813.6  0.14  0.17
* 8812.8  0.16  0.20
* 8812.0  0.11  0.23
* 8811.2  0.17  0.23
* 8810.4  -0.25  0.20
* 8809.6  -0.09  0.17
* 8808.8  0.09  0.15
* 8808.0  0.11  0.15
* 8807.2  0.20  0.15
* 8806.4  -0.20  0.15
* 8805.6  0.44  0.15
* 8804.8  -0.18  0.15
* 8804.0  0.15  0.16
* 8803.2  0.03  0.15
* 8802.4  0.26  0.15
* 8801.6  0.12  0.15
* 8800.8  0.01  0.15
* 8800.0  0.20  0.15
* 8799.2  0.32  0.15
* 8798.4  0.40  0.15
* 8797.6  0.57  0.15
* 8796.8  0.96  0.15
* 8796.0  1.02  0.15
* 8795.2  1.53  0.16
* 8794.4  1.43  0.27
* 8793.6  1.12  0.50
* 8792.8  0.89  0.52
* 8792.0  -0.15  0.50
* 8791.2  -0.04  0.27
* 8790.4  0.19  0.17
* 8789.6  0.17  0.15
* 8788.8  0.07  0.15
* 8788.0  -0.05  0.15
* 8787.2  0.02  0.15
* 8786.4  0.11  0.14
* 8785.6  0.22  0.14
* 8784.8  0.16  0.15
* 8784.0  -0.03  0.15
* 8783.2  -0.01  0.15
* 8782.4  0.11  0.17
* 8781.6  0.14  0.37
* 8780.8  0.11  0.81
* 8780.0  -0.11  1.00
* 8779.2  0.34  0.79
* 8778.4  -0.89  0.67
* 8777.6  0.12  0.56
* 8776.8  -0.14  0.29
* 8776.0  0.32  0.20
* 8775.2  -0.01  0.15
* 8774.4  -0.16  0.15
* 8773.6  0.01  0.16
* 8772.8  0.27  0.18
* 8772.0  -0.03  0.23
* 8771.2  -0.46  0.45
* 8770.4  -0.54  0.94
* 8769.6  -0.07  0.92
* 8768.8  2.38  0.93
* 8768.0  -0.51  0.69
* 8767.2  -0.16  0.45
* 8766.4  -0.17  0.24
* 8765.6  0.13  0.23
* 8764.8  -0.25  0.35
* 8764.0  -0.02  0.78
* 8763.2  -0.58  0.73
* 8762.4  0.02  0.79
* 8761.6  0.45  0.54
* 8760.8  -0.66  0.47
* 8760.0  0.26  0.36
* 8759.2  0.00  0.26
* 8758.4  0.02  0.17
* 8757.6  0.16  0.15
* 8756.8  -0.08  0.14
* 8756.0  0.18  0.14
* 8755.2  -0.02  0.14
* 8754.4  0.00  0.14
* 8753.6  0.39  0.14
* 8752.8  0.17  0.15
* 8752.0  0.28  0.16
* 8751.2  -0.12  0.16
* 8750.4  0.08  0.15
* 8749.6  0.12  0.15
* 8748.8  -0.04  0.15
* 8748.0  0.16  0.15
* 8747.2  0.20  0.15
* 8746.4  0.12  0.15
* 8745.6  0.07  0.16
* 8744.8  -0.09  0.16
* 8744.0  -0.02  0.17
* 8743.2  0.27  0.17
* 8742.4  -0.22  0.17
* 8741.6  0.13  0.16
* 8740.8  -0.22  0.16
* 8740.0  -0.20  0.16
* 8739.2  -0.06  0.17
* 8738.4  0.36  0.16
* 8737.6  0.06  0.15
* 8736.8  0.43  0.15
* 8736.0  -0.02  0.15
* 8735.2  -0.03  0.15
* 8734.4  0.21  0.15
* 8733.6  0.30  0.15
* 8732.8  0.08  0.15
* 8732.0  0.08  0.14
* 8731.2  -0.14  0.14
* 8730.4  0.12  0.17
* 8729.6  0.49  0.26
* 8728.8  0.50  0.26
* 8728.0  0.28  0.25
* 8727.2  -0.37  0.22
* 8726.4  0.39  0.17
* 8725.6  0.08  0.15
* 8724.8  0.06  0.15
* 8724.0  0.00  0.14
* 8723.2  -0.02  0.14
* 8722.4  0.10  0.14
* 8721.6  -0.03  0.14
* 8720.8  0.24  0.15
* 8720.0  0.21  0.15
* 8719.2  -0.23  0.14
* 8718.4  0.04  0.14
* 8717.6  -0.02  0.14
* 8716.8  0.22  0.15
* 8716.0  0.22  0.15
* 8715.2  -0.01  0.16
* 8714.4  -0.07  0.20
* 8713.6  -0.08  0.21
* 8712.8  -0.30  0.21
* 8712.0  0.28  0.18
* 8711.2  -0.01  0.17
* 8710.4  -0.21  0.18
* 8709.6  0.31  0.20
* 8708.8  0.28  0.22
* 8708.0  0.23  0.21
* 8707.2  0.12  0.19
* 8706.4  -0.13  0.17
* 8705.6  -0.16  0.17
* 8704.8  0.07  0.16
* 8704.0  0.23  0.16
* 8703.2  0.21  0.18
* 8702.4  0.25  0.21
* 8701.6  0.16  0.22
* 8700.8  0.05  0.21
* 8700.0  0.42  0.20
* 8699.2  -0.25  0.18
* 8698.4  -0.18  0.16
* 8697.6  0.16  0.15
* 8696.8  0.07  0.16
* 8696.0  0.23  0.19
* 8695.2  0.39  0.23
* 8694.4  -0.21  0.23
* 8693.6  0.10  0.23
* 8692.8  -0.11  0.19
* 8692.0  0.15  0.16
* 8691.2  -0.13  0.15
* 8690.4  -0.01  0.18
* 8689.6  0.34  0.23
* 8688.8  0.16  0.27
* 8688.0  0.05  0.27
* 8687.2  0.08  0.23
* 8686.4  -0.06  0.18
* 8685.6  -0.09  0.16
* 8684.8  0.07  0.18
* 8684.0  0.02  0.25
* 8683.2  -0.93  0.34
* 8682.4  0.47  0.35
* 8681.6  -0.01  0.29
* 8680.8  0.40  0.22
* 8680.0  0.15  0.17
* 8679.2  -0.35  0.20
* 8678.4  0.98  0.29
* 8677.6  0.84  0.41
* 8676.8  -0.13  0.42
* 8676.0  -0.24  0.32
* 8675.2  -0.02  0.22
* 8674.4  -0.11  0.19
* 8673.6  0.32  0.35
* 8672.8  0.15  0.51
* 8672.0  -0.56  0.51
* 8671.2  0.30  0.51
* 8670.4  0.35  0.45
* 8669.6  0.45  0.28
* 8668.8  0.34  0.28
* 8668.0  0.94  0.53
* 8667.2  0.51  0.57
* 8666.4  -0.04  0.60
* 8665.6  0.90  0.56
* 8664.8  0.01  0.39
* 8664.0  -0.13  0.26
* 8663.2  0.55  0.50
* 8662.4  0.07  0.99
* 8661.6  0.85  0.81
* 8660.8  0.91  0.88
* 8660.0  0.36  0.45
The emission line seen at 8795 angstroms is Hbeta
